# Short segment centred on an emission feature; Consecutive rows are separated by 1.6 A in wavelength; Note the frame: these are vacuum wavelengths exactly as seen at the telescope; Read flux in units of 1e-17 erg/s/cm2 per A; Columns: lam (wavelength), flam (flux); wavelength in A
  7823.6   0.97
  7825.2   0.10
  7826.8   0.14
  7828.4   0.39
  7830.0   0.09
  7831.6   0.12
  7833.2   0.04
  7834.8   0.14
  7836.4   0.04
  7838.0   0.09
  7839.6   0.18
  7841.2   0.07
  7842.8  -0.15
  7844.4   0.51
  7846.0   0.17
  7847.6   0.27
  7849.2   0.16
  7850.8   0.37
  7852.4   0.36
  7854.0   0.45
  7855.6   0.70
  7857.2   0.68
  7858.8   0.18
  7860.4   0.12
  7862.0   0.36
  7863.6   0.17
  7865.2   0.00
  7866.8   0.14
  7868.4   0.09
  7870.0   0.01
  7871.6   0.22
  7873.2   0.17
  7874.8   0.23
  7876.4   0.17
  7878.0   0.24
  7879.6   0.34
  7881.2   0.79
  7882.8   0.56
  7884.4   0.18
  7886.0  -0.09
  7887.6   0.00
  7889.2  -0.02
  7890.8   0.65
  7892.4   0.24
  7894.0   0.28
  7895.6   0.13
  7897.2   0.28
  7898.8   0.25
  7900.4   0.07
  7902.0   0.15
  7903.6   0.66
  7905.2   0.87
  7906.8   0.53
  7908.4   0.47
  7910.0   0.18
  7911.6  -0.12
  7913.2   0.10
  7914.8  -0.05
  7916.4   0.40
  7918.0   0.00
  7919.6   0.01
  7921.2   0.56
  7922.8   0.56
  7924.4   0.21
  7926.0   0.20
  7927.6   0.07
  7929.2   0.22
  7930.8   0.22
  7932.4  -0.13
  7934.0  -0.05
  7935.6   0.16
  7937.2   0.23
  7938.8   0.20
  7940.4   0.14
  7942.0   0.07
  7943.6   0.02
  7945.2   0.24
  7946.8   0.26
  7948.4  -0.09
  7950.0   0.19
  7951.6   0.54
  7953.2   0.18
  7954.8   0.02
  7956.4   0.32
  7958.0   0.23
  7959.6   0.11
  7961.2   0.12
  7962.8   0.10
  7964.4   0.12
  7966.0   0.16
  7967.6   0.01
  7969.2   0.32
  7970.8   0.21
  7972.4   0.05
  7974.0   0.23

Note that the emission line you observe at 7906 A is H-gamma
